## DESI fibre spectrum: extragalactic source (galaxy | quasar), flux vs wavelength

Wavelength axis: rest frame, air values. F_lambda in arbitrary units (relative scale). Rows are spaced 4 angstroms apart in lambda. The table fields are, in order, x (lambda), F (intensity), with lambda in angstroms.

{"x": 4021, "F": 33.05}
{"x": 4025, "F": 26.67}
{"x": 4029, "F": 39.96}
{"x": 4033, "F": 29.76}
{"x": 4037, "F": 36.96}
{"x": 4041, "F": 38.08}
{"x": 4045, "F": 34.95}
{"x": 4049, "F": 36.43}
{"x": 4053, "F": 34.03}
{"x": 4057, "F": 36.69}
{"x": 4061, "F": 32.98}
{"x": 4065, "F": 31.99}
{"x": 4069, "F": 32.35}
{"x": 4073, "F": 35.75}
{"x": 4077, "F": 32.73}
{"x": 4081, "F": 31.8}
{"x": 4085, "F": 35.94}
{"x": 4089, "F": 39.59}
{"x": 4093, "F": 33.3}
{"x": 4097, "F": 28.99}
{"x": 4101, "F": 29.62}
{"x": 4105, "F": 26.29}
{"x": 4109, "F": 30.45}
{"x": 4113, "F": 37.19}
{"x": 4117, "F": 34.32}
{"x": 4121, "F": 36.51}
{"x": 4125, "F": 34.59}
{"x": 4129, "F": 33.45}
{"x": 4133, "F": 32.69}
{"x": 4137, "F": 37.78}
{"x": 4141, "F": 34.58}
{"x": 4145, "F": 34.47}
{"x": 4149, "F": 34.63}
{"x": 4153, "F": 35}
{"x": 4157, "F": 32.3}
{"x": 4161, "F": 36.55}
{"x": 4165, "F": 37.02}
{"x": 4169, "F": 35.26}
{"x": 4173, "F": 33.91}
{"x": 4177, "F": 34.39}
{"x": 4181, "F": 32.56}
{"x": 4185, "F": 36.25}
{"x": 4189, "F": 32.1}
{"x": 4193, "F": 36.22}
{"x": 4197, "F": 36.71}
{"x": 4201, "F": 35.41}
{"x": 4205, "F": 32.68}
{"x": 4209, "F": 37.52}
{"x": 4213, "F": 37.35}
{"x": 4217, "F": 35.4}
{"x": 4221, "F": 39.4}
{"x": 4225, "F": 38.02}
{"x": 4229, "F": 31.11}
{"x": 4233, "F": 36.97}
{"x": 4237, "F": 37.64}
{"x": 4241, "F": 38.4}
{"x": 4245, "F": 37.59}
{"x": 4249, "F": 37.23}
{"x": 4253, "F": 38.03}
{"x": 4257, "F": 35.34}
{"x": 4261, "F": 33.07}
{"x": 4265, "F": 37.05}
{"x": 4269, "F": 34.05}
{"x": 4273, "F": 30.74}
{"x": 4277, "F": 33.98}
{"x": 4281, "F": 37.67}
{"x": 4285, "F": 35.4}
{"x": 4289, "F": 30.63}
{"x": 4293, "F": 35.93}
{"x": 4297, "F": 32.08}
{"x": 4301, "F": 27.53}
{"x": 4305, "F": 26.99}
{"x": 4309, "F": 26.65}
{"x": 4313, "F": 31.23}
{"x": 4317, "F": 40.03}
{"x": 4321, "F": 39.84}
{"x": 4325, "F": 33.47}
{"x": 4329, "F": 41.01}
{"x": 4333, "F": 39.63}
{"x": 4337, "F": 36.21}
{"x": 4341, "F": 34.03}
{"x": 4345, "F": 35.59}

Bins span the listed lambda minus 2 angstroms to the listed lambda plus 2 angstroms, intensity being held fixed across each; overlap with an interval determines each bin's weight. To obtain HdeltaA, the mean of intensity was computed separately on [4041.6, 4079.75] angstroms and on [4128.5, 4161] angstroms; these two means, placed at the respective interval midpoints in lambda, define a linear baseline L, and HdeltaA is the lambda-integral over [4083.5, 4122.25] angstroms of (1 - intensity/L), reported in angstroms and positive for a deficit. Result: 1.5 angstroms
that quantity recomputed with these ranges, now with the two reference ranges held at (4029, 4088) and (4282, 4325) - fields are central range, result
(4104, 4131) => 0.5 angstroms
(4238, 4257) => -2.5 angstroms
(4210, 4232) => -1.9 angstroms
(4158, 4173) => -0.8 angstroms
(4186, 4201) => -0.7 angstroms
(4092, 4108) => 2.3 angstroms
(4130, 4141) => -0.3 angstroms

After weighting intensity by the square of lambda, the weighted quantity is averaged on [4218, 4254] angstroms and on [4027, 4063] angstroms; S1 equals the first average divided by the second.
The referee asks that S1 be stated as 1.14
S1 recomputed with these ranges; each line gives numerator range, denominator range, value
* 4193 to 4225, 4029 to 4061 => 1.11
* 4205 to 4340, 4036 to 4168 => 1.12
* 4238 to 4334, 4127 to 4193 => 1.06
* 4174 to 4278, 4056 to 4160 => 1.12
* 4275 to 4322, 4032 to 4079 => 1.08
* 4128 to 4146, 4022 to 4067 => 1.05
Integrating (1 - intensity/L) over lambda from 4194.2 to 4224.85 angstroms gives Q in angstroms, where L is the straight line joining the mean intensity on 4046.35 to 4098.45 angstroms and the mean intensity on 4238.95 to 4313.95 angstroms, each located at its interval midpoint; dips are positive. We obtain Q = -2.4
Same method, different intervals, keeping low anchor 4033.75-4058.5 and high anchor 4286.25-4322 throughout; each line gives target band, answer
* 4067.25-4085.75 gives 1.0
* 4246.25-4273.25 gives -2.1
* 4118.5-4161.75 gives -0.3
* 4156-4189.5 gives -0.6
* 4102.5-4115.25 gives 1.3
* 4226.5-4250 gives -2.4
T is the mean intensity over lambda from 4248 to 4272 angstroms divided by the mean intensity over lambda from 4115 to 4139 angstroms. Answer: 1.0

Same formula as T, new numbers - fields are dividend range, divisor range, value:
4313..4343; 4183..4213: 1.05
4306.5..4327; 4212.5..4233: 0.94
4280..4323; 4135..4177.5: 0.94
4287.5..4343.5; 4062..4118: 1.03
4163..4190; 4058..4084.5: 1.04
